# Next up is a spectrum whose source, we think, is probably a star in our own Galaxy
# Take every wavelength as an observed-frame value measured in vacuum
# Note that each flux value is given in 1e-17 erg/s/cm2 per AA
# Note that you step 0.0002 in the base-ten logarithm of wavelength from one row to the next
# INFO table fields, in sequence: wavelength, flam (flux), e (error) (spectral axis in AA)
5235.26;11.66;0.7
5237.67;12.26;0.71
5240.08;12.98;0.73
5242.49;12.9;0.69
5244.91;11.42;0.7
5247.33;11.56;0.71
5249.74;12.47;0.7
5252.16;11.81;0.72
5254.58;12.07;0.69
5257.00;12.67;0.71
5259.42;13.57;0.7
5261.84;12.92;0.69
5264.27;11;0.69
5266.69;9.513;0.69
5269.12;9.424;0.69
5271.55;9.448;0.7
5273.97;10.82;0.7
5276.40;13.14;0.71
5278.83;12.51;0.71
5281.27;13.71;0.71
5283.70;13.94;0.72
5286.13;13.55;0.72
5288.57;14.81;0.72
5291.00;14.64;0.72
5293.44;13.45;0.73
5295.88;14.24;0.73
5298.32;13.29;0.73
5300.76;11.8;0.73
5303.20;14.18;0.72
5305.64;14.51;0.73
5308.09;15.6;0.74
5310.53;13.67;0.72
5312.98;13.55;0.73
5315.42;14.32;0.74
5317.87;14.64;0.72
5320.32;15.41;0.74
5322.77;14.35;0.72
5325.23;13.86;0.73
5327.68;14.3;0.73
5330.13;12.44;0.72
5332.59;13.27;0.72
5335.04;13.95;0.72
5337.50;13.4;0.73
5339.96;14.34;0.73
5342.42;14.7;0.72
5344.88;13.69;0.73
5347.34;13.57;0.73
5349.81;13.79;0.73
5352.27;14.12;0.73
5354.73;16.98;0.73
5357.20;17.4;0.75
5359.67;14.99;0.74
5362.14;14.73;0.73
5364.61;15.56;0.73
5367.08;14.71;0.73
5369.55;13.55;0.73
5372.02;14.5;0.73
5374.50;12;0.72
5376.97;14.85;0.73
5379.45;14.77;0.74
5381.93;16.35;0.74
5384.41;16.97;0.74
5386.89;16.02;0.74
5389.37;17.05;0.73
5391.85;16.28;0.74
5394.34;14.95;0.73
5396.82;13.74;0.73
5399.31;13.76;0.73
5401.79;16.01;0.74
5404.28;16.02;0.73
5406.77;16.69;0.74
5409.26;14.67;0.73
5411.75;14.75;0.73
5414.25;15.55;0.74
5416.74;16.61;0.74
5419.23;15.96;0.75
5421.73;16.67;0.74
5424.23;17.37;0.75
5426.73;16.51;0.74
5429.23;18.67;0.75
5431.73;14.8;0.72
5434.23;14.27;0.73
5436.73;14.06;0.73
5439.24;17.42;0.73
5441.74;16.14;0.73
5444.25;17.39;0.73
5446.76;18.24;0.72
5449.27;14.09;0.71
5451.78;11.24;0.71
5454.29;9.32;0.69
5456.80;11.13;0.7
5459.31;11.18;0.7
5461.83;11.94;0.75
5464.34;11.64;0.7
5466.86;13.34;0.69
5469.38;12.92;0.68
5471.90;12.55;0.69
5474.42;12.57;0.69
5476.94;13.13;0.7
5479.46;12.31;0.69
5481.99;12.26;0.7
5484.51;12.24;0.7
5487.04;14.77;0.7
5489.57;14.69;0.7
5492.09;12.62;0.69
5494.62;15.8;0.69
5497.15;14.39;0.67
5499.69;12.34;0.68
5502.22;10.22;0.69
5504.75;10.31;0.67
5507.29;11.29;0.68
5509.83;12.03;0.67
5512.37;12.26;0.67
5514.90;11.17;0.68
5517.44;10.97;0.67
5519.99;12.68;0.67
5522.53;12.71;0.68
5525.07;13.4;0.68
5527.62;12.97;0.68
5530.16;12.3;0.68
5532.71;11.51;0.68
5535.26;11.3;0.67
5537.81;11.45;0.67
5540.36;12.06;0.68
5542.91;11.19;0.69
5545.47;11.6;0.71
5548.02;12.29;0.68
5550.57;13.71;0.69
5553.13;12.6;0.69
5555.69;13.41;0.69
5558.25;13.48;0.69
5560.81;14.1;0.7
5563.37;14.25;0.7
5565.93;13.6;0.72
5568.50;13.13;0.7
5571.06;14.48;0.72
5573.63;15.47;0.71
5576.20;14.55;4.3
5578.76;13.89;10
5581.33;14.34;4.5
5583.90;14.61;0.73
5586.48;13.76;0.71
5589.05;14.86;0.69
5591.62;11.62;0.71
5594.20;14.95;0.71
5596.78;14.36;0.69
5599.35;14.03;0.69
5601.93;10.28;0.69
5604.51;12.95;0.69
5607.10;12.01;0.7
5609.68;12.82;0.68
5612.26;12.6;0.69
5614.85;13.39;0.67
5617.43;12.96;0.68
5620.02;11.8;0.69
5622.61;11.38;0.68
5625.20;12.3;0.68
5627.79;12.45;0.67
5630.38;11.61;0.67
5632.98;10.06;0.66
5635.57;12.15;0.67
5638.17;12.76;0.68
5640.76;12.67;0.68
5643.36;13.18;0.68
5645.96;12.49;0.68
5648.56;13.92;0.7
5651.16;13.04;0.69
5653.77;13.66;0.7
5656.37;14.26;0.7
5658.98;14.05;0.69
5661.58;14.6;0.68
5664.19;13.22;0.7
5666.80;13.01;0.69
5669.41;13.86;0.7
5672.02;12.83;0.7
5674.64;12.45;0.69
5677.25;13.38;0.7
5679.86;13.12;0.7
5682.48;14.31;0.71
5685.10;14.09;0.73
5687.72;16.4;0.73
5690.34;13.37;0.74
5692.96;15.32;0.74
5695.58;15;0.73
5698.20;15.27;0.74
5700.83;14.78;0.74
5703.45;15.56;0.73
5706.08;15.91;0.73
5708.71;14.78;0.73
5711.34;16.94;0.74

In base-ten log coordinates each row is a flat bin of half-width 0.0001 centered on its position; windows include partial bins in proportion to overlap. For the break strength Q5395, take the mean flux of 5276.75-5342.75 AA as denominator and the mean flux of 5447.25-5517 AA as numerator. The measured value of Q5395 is 0.9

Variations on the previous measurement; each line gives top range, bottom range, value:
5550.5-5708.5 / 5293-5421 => 0.92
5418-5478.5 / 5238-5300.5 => 1.14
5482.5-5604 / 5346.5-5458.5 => 0.85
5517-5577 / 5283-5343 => 0.92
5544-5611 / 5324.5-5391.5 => 0.92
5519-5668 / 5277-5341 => 0.94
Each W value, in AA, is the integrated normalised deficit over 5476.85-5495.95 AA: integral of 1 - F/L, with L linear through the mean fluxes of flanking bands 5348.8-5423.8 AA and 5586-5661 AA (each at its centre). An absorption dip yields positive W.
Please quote 1.1 AA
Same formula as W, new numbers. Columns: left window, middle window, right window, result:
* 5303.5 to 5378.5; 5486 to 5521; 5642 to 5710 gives 4.2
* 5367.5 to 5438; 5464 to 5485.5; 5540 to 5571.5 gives 2.6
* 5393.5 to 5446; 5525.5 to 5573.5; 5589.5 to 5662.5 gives 3.8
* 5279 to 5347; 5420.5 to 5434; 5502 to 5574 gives -3.5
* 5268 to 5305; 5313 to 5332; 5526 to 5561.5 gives -1.9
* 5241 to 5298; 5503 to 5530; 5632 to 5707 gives 2.6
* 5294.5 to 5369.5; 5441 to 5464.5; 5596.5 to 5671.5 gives 0.8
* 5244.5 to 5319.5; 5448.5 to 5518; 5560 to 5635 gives 4.0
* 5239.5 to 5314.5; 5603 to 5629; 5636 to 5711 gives 2.6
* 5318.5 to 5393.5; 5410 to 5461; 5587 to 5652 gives -3.3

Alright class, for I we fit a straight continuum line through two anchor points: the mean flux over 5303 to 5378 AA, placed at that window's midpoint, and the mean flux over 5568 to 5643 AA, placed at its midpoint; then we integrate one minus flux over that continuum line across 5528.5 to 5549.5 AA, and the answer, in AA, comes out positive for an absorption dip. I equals 2.54 AA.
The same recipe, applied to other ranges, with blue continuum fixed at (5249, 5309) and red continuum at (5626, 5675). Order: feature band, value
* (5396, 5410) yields -2.60 AA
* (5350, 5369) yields -3.77 AA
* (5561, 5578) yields -1.72 AA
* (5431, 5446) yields -3.45 AA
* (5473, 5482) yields 0.18 AA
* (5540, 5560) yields 0.47 AA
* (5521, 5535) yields 0.44 AA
